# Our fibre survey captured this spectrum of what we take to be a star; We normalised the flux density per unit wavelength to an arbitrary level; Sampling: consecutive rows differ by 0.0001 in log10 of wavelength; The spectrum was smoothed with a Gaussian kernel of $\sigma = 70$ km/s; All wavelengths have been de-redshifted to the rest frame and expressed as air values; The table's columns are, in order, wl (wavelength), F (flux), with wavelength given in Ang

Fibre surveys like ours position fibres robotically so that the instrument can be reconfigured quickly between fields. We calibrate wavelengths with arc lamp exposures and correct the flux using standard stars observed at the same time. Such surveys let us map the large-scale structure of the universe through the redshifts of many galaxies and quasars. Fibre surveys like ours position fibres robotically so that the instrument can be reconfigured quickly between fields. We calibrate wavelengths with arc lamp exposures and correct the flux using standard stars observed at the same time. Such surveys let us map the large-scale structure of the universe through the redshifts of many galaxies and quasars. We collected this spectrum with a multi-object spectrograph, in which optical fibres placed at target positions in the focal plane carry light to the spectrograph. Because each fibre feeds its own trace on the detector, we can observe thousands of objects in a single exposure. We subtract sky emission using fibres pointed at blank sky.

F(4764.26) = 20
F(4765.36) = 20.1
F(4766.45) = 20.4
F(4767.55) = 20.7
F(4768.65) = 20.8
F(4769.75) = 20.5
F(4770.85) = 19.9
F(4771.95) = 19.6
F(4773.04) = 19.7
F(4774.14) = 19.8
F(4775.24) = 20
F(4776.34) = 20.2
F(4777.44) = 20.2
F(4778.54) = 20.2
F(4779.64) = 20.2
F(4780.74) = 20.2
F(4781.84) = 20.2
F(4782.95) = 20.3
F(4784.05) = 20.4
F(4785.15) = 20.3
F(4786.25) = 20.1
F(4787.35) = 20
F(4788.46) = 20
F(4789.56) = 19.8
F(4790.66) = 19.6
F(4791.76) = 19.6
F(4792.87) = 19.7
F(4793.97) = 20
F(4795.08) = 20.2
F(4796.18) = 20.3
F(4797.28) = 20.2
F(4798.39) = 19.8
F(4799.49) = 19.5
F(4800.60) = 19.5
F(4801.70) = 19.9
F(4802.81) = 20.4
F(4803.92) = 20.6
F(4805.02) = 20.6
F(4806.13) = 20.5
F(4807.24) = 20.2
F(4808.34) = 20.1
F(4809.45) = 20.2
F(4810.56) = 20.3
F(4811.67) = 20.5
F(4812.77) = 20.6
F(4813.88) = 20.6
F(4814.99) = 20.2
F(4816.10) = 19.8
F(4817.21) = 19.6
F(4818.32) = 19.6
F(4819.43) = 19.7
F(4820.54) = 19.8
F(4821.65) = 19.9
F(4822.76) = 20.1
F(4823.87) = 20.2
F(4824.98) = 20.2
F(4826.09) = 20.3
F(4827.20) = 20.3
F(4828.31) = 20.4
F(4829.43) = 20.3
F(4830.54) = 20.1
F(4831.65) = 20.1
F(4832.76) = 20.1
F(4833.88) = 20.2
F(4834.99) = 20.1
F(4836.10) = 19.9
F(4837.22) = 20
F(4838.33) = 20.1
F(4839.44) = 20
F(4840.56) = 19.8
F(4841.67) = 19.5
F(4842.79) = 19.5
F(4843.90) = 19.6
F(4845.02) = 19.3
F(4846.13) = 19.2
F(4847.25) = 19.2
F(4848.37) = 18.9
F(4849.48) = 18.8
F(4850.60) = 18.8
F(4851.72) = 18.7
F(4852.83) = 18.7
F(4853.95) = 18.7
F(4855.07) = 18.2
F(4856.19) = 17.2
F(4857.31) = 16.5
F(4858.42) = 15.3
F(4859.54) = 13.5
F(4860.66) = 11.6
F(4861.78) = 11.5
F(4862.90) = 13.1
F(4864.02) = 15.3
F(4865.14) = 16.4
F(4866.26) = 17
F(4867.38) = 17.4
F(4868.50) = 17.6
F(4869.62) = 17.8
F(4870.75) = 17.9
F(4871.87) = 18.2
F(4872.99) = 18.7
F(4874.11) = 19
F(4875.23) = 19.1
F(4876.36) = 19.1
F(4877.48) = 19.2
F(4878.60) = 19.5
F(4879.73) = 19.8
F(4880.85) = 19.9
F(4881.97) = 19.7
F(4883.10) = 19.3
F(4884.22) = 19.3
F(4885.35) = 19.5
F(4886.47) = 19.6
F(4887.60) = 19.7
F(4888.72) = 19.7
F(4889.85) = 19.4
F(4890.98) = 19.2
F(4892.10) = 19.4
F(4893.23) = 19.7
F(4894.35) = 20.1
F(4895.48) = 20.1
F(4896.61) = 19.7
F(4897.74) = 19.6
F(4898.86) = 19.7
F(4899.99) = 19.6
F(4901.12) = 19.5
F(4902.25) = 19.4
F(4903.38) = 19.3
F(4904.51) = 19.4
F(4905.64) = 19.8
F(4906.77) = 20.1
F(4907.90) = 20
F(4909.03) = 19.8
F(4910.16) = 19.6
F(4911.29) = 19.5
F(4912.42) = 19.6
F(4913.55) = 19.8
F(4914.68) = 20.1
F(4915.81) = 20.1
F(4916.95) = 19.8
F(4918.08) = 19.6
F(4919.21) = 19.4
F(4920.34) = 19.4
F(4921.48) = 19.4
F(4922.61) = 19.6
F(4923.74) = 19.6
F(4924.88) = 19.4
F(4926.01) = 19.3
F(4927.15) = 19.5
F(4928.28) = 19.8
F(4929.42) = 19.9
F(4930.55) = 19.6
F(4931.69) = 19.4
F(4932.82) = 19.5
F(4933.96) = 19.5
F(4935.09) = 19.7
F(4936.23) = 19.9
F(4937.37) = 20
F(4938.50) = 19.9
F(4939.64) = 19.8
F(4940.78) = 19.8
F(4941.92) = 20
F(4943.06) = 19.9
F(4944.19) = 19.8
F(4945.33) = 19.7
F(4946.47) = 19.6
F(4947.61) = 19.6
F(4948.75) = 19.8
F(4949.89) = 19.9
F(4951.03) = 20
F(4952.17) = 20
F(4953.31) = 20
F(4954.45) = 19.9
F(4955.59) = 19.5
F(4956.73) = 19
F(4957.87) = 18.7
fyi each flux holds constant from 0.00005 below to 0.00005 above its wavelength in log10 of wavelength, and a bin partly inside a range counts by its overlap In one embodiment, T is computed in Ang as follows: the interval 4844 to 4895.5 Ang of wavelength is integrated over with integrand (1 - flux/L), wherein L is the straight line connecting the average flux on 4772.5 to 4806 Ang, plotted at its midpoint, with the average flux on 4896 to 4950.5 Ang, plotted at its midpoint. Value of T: 4.4 Ang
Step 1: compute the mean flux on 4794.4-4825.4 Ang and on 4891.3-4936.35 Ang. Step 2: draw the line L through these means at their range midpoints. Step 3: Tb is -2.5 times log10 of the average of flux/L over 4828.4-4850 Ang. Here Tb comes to 0.01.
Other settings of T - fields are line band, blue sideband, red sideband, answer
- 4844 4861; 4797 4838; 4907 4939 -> 2.0 Ang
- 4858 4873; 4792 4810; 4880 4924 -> 3.1 Ang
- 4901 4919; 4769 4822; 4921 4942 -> 0.0 Ang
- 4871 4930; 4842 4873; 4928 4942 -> -3.0 Ang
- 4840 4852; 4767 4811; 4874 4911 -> 0.4 Ang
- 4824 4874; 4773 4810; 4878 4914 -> 3.9 Ang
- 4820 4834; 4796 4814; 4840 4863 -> -0.9 Ang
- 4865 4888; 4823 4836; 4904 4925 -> 1.3 Ang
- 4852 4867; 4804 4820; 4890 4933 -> 3.2 Ang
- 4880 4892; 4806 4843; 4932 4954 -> 0.2 Ang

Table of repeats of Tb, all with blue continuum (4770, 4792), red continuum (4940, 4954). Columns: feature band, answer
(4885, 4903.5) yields 0.02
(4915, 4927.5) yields 0.02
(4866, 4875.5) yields 0.11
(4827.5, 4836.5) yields -0.01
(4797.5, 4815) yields -0.01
